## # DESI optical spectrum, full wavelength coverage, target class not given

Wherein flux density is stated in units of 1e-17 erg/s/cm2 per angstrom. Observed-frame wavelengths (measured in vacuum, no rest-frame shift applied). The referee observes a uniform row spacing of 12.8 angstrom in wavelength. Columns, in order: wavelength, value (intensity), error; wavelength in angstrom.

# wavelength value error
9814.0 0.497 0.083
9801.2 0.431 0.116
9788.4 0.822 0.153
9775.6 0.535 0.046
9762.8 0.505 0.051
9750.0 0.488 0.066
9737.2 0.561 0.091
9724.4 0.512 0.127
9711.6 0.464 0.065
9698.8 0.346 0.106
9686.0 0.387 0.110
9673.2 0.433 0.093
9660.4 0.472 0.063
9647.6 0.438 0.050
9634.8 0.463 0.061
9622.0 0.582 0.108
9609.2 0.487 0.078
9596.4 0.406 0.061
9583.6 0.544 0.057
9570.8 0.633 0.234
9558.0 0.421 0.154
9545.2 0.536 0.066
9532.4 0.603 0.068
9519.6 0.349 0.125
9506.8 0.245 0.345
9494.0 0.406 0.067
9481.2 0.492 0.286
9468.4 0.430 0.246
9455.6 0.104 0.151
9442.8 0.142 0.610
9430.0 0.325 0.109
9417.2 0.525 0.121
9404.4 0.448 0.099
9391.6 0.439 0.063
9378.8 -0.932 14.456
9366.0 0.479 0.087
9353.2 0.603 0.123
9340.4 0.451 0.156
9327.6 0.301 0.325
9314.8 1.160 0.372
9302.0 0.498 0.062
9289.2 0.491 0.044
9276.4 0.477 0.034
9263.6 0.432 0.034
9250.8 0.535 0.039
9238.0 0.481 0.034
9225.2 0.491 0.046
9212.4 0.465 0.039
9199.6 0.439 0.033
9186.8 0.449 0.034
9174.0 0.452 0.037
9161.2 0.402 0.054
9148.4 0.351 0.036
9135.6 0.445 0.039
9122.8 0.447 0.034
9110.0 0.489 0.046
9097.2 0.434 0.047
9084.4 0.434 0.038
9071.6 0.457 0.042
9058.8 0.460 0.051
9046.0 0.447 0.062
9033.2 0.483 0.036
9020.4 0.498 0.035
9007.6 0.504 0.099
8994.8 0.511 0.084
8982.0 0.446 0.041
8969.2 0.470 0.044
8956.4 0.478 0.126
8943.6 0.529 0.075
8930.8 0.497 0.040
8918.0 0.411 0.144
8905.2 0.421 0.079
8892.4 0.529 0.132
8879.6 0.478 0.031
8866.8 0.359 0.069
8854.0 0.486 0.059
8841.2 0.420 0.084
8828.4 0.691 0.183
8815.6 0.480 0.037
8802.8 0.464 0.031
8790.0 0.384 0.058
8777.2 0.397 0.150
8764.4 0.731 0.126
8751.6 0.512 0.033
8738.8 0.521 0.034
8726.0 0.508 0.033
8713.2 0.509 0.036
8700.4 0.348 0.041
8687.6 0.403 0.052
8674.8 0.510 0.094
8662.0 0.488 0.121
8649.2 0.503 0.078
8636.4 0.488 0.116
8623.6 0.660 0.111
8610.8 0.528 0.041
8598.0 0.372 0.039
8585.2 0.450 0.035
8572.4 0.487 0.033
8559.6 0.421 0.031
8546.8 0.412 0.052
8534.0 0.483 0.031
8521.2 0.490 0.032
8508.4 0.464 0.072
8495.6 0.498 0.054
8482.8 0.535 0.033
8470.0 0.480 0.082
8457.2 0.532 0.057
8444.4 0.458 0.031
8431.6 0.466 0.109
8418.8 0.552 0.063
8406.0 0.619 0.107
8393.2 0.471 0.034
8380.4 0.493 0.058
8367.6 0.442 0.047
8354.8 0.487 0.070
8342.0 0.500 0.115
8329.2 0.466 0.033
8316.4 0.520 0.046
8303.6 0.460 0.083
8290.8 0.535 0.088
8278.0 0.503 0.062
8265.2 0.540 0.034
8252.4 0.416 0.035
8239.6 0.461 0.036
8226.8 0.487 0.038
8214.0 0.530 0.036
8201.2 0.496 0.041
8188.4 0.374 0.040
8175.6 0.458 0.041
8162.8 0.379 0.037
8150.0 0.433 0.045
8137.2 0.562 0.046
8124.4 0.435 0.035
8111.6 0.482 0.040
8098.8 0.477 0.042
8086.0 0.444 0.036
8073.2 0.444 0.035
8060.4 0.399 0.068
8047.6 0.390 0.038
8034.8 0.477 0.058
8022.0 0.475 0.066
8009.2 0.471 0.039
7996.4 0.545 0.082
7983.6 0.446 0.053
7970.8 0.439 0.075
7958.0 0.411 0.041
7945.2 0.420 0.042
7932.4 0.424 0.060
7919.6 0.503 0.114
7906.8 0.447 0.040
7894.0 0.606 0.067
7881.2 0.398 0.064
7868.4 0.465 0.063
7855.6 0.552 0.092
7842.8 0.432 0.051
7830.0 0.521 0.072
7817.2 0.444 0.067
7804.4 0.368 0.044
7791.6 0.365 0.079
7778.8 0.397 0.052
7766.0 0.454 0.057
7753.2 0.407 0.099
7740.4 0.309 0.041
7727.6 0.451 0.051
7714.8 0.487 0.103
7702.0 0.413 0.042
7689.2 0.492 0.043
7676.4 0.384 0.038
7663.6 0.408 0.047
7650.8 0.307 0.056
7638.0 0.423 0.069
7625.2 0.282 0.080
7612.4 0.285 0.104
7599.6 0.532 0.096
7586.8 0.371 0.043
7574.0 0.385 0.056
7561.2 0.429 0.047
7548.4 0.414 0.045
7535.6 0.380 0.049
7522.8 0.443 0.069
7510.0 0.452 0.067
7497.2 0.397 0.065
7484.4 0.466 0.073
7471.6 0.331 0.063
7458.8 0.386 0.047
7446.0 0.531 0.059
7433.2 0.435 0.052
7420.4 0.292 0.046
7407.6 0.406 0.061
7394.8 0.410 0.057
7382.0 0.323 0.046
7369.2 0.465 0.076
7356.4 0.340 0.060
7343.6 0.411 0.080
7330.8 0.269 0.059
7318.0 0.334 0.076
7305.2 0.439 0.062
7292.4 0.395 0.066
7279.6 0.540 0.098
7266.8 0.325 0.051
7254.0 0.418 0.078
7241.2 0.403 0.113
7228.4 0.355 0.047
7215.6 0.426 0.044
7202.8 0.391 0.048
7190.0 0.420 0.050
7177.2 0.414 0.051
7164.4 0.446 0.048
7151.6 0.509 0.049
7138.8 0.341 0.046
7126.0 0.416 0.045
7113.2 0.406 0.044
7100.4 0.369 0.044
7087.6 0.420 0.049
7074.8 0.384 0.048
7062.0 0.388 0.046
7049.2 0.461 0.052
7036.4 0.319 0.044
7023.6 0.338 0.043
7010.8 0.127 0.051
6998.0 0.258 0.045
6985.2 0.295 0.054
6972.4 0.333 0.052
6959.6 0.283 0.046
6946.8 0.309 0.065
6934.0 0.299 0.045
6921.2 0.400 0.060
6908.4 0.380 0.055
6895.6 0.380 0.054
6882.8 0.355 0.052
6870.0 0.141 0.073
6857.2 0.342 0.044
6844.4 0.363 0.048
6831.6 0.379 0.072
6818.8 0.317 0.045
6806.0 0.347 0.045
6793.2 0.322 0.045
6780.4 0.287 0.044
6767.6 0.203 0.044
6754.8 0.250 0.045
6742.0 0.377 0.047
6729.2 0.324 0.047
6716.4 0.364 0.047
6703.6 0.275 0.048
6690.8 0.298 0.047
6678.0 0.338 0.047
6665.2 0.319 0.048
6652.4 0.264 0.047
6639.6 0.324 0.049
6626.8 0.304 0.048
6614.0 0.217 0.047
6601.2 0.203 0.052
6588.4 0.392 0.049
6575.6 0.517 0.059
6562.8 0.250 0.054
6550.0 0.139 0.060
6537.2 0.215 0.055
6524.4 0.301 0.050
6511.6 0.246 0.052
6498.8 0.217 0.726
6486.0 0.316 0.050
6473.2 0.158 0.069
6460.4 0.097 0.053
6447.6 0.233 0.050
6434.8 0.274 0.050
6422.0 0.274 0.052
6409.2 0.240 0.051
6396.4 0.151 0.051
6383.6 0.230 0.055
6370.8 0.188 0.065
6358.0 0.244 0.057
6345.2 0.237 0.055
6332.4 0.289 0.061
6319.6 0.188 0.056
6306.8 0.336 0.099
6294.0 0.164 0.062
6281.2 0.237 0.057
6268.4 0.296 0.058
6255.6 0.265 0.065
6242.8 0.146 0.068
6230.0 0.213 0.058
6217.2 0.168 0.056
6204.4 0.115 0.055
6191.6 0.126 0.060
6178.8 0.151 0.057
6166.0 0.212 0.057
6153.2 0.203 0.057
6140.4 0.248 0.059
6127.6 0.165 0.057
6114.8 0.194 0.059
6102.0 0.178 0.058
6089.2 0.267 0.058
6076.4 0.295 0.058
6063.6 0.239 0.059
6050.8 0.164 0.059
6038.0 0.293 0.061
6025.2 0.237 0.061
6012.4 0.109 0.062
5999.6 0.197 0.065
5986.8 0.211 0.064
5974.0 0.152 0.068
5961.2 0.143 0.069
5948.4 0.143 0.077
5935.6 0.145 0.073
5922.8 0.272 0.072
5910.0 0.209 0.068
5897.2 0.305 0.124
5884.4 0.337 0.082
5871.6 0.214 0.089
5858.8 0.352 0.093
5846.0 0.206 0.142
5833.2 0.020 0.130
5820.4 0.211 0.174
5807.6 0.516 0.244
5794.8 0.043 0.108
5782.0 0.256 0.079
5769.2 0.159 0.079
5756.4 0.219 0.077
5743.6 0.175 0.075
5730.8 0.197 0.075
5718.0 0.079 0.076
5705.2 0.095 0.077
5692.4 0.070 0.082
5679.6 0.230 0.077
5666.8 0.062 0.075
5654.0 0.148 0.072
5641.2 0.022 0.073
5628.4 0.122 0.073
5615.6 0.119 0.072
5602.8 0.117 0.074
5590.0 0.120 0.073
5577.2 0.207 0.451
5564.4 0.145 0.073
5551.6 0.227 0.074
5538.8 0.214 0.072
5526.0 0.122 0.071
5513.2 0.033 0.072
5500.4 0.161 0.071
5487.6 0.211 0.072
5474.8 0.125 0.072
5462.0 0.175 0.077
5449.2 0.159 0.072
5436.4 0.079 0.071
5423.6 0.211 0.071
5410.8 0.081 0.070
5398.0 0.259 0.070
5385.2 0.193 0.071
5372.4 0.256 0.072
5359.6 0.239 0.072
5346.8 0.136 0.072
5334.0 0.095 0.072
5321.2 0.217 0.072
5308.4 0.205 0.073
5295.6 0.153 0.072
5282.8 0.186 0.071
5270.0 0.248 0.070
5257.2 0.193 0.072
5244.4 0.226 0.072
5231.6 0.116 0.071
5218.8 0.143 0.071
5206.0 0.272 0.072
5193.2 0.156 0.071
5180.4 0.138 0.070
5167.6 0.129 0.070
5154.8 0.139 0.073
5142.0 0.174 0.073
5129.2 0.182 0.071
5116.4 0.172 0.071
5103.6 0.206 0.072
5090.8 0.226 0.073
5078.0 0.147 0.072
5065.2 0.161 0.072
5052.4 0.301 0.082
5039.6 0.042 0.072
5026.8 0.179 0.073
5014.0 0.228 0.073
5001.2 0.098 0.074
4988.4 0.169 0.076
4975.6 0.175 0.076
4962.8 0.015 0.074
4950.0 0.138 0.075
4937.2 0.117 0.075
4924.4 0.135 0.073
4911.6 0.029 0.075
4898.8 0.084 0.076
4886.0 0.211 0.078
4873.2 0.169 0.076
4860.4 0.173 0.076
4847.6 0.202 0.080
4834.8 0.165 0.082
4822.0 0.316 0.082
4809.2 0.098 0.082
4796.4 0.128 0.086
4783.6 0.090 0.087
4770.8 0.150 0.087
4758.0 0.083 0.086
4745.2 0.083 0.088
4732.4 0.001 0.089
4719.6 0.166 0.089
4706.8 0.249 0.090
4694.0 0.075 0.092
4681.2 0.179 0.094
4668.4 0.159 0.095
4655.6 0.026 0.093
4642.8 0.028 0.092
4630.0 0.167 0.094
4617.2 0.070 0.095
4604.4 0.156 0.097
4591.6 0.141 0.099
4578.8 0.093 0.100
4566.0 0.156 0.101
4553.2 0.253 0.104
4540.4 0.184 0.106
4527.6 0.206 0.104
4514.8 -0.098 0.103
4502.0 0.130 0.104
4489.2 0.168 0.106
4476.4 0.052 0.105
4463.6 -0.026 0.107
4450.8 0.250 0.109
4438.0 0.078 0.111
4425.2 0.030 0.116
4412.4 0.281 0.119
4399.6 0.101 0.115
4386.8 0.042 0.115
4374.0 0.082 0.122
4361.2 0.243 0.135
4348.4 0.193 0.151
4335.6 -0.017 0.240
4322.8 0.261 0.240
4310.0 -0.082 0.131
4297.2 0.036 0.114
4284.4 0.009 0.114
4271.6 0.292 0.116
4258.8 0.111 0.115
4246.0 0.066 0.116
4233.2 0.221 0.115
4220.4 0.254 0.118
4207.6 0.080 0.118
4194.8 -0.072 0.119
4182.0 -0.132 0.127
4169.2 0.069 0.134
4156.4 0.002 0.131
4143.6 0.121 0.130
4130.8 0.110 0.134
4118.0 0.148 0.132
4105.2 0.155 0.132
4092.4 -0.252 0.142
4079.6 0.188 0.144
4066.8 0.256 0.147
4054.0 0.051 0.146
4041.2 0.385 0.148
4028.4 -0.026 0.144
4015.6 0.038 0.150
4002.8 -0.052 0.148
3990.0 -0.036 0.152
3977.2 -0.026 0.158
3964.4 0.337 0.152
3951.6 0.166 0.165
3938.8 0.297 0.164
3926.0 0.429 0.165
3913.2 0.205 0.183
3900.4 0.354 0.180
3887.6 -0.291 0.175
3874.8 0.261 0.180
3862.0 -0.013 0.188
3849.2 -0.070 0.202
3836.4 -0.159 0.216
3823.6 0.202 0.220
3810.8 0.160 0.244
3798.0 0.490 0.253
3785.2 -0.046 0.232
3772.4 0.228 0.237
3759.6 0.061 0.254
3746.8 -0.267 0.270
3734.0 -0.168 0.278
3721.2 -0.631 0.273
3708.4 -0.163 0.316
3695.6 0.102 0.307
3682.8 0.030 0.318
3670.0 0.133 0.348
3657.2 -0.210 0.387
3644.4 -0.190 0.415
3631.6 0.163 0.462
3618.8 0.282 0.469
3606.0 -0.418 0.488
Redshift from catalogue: 0.765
